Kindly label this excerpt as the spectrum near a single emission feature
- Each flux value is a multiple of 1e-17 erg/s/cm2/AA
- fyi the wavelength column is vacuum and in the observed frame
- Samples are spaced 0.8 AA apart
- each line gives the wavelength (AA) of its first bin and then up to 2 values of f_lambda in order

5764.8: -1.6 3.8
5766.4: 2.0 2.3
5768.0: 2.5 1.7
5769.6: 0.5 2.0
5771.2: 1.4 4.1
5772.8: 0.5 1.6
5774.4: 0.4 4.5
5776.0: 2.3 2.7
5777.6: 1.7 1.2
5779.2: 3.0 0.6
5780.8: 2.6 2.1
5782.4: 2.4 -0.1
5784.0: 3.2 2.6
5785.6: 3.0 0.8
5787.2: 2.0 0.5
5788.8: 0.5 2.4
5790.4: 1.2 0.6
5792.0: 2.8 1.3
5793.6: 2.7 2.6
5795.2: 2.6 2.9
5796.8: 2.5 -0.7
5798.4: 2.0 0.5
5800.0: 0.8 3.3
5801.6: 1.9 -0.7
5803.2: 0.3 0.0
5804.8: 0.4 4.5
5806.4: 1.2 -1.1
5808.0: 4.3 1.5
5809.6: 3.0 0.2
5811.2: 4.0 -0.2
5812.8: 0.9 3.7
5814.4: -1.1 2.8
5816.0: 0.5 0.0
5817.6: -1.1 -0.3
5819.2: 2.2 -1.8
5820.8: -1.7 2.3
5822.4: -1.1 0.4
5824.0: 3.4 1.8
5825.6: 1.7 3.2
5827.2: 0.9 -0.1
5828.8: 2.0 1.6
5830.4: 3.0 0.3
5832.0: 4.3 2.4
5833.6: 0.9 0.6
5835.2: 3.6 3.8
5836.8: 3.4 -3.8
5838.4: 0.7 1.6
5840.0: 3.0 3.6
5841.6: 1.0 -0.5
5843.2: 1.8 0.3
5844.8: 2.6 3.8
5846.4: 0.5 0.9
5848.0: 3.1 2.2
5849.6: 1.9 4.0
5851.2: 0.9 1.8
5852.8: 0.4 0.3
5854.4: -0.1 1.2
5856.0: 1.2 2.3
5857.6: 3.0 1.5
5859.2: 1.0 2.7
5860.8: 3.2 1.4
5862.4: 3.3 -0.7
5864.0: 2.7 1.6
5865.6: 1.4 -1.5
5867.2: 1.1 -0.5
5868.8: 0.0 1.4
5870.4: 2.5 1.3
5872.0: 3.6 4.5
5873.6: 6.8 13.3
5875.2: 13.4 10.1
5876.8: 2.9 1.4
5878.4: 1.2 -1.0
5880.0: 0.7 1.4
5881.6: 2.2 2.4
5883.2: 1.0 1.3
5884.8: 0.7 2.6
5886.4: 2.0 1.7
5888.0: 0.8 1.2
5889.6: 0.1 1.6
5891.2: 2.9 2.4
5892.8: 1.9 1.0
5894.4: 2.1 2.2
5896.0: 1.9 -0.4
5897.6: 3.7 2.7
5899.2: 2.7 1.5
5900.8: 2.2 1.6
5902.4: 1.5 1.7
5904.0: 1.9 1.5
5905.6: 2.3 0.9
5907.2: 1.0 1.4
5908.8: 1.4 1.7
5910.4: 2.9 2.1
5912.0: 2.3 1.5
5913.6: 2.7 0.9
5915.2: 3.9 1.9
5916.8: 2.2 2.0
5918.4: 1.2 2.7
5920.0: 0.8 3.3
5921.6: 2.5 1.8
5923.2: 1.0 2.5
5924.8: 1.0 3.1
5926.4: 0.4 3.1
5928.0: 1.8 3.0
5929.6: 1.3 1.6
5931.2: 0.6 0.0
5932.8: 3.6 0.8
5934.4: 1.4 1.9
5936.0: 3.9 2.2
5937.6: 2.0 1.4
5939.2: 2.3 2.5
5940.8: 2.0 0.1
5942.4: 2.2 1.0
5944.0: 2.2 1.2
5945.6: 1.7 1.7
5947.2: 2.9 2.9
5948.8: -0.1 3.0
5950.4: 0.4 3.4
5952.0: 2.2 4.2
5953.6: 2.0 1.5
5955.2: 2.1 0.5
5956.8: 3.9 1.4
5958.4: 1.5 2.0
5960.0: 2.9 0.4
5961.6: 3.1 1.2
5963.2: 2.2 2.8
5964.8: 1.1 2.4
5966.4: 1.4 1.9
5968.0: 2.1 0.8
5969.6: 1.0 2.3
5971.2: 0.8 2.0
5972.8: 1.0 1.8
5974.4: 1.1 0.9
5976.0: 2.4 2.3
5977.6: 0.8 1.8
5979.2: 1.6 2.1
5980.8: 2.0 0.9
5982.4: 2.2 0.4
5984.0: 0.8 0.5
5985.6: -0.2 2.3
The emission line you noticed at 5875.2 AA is H-beta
